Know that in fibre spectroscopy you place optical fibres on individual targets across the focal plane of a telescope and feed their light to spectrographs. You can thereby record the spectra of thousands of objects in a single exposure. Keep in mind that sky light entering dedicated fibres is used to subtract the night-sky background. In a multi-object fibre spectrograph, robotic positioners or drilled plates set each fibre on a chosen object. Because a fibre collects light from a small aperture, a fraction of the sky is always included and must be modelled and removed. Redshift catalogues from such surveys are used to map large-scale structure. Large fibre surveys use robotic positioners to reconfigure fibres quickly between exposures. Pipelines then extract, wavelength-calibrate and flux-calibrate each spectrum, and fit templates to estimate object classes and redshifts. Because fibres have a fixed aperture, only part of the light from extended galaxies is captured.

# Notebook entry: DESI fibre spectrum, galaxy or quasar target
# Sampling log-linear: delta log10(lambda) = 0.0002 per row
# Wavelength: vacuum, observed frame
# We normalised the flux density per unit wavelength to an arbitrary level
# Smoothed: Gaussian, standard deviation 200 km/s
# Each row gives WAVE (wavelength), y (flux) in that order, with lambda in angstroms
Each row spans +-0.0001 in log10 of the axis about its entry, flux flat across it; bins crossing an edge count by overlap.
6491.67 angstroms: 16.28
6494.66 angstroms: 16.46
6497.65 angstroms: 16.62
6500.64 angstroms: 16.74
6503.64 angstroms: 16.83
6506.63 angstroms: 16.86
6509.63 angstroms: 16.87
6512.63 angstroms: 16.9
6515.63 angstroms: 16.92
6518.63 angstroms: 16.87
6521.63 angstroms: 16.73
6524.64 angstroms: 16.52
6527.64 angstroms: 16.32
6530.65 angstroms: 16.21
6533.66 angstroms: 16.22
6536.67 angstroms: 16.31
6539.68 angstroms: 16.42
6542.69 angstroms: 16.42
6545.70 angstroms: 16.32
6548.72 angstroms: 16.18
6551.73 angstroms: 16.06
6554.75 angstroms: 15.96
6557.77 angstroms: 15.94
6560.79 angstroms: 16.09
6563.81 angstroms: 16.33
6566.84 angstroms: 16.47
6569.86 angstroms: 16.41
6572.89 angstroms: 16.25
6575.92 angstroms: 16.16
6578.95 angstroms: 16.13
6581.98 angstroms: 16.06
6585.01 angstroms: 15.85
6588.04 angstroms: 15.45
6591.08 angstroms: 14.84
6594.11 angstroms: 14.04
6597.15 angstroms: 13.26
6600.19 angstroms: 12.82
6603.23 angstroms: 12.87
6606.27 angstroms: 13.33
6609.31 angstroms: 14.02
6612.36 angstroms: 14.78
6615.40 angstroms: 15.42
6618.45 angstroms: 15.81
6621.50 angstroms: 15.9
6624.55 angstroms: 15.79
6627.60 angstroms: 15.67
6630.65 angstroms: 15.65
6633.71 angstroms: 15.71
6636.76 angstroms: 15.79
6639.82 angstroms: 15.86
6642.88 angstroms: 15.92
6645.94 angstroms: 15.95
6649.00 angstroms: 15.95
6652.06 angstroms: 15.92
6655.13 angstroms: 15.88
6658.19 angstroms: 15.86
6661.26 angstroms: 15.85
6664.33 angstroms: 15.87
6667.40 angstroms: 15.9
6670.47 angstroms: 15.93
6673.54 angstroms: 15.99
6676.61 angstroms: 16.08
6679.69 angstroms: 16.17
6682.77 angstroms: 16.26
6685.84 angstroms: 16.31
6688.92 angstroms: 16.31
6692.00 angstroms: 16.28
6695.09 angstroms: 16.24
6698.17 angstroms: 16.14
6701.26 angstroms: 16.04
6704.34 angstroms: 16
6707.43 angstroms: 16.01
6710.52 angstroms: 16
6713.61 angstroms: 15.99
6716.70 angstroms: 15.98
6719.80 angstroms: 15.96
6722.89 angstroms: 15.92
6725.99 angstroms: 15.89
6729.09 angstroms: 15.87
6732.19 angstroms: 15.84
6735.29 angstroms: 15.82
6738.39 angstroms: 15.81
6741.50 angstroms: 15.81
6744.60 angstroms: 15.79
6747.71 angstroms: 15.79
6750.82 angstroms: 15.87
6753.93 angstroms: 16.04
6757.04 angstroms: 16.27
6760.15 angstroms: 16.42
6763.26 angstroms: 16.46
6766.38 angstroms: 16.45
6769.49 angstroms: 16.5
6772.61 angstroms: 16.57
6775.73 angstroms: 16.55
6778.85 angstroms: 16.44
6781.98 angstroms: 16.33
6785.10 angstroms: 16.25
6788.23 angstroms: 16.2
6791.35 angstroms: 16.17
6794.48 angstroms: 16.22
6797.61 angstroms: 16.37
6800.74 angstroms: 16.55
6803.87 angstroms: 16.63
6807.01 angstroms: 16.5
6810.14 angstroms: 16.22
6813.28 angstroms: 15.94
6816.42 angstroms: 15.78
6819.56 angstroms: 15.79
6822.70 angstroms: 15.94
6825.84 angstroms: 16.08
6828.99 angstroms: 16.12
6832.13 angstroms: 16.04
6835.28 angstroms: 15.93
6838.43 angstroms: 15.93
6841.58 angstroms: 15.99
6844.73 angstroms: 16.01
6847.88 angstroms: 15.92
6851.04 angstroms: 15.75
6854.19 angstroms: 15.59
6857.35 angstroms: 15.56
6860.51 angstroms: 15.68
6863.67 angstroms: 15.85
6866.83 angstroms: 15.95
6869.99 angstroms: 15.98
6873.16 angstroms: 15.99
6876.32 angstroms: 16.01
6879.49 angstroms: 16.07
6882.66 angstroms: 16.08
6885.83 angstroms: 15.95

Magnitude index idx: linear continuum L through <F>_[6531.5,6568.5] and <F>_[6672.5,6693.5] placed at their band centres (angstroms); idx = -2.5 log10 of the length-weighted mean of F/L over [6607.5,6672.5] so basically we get 0.04 mag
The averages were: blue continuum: 16.2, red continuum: 16.2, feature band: 15.7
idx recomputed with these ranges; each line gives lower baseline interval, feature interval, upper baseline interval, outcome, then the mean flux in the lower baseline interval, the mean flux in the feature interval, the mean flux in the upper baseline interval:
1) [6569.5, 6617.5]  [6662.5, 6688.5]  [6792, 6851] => -0.05 mag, 14.8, 16.1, 16.1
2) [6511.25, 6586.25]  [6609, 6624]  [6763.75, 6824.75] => 0.07 mag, 16.3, 15.3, 16.3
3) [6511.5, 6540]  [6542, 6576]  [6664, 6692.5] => 0.02 mag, 16.5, 16.2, 16.1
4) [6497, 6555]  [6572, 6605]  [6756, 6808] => 0.11 mag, 16.5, 14.8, 16.4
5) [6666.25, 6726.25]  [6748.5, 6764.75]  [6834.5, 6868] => -0.01 mag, 16.1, 16.2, 15.8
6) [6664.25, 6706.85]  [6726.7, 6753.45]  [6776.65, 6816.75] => 0.03 mag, 16.1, 15.8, 16.3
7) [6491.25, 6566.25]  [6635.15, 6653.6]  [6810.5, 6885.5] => 0.02 mag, 16.5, 15.9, 15.9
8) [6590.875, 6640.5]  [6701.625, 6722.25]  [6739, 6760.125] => -0.03 mag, 14.8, 16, 16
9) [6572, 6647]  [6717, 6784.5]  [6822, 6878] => -0.04 mag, 15.2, 16.1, 15.9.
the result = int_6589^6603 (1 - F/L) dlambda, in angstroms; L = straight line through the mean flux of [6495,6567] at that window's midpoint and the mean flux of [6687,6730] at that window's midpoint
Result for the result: 2.2 angstroms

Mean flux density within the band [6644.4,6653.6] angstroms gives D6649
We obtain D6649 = 15.9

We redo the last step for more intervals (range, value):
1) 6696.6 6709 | 16.1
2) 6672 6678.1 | 16.1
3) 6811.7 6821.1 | 15.8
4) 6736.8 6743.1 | 15.8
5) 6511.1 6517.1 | 16.9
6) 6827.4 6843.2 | 16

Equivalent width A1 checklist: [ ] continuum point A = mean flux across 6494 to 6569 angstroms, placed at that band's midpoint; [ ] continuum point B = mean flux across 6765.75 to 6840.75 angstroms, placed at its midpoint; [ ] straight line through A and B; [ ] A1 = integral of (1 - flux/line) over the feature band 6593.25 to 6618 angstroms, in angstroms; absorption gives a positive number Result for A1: 3.8 angstroms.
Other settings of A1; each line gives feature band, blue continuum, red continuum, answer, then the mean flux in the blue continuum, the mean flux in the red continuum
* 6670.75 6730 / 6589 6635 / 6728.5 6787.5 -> -1.9 angstroms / 14.7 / 16.2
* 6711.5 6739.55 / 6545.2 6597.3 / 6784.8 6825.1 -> 0.3 angstroms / 15.8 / 16.2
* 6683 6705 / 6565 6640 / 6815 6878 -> -1.0 angstroms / 15.2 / 15.9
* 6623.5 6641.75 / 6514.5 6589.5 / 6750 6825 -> 0.6 angstroms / 16.3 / 16.3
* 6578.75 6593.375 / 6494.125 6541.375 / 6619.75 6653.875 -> 0.6 angstroms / 16.6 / 15.8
